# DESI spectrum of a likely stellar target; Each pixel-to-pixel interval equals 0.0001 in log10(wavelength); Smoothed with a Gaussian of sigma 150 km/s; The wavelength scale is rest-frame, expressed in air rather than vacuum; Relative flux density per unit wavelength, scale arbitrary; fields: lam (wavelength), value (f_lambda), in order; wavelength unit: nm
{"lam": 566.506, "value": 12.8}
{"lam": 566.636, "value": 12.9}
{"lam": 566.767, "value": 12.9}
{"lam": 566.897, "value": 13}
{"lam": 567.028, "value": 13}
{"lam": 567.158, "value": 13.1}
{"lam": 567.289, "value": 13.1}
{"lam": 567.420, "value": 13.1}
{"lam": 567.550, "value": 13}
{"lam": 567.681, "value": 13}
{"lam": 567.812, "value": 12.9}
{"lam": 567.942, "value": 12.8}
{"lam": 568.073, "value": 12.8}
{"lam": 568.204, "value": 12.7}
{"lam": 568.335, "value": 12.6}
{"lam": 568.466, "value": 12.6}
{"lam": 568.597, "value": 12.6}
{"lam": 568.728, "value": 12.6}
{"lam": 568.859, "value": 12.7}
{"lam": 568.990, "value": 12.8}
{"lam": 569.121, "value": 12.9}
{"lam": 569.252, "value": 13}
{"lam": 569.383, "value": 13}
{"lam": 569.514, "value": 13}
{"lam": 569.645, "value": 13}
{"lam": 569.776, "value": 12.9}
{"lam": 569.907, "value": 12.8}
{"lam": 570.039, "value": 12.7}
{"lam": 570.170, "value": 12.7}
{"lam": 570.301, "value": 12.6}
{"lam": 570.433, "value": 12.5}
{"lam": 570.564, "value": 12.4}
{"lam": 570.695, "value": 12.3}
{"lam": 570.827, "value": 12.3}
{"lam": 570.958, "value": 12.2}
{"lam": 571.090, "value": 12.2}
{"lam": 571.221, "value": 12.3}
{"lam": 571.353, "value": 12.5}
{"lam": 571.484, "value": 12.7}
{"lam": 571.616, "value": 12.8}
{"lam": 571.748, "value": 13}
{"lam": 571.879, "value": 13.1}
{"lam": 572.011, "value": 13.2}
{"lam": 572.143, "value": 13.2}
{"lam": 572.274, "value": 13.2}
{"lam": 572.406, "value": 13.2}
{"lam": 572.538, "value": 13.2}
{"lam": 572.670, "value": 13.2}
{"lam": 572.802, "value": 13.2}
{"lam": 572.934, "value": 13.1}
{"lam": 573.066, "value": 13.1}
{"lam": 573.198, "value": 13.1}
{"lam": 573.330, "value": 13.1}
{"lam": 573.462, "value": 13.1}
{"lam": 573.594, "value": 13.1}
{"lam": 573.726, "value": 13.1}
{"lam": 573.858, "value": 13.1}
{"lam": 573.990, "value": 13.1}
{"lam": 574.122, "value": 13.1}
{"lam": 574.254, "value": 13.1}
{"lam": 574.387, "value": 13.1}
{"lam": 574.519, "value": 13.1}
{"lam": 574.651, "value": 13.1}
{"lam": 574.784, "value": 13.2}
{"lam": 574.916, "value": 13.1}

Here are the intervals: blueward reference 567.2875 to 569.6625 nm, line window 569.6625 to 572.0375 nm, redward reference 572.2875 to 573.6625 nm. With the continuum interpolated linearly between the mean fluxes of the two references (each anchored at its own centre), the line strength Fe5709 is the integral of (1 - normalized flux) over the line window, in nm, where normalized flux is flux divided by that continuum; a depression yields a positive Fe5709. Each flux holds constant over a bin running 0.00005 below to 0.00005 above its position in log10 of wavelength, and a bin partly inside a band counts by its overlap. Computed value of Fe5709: 0.07 nm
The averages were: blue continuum 12.8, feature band 12.6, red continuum 13.1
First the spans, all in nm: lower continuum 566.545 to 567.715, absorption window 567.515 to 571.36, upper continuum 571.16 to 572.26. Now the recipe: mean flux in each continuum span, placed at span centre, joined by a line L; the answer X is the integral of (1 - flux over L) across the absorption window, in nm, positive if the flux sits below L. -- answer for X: 0.08 nm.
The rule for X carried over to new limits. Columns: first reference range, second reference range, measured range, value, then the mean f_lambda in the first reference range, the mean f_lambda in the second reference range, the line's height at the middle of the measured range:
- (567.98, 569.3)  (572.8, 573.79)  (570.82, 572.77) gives 0.021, 12.7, 13.1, 13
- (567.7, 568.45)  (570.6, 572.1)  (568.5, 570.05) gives -0.016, 12.8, 12.6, 12.7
